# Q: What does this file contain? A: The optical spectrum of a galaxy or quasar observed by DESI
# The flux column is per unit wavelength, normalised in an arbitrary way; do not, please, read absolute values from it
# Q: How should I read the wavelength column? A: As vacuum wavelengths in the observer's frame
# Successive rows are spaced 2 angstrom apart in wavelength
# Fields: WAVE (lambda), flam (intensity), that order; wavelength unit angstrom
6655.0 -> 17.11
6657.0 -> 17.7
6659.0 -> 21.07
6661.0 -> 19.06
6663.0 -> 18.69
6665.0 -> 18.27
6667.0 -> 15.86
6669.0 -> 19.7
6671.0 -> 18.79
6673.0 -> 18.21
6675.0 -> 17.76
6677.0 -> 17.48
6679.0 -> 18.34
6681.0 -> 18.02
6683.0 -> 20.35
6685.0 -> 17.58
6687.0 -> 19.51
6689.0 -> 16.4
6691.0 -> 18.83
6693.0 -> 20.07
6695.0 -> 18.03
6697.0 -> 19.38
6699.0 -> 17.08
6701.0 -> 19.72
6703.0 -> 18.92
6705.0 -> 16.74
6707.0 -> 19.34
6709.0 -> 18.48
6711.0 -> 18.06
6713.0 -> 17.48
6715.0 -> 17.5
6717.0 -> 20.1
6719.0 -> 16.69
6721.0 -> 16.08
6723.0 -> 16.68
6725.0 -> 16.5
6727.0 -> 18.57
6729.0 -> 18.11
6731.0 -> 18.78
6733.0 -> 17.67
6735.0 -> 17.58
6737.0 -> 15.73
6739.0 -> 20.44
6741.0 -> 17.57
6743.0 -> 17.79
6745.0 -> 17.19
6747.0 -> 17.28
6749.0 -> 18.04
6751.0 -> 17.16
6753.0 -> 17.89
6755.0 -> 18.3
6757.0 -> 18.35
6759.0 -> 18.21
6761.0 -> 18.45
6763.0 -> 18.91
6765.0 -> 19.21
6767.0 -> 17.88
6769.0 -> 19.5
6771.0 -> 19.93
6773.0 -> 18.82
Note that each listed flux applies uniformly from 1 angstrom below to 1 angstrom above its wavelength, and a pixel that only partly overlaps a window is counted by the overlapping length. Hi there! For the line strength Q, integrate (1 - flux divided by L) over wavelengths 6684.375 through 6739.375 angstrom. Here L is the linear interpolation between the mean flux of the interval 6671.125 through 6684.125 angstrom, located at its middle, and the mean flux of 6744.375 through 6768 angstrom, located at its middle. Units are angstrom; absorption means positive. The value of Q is 0.6 angstrom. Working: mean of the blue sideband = 18.4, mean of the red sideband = 18.1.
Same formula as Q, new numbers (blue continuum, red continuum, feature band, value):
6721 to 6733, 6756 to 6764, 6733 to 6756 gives 0.4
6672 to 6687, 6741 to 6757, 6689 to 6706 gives -0.3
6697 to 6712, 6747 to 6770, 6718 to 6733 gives 0.8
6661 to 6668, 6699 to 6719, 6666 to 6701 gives -0.6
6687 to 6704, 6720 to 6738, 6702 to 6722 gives 0.0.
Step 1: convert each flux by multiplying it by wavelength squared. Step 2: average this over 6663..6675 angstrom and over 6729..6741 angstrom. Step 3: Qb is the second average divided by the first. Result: 1.01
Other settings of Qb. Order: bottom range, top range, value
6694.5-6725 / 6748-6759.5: 1.01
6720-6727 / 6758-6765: 1.13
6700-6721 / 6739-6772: 1.02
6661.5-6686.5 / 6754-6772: 1.05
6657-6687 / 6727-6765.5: 1.00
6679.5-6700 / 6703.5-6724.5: 0.96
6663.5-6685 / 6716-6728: 0.97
